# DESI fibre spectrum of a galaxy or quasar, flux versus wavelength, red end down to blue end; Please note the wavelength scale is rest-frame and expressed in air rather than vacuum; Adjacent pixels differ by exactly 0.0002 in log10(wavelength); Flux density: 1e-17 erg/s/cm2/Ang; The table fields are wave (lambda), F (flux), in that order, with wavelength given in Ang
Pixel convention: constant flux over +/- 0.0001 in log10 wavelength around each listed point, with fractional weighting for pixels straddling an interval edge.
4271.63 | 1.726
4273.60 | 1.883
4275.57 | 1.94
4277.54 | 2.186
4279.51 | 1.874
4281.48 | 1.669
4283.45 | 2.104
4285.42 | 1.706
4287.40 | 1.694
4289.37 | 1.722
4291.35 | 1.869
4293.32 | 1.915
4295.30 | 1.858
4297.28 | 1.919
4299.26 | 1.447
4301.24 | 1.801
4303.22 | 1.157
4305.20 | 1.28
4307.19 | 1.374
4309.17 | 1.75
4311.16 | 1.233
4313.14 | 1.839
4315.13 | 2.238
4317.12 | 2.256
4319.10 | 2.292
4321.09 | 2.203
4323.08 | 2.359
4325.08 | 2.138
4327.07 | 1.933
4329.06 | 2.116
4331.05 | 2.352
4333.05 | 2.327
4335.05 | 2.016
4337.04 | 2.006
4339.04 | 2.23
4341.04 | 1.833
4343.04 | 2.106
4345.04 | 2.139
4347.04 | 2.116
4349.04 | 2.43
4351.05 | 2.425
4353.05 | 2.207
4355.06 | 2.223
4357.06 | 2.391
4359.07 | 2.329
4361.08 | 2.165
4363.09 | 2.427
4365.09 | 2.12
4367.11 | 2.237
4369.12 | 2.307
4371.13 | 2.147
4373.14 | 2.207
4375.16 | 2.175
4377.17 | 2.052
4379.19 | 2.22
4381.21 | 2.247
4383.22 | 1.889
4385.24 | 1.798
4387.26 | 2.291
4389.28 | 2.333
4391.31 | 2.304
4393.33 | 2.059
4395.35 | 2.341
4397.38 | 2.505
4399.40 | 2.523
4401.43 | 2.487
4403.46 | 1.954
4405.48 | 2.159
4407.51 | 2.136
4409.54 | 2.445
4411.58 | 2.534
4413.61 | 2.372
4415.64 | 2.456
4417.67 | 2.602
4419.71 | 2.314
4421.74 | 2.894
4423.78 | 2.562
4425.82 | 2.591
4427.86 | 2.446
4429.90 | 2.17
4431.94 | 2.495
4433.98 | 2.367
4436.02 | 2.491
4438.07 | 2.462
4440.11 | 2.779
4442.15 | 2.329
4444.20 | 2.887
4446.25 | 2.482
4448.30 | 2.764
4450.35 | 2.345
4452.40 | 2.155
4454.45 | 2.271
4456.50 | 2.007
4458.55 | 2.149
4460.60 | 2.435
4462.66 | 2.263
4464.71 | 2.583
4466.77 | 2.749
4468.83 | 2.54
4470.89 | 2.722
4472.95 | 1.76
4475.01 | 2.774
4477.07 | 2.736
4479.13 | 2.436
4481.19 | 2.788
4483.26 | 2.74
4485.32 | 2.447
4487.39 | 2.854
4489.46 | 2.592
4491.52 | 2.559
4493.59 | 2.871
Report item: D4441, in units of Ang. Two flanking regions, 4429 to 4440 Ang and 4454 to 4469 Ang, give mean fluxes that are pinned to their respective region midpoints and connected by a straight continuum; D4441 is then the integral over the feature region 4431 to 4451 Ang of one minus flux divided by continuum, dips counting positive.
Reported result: -1.1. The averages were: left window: 2.43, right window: 2.37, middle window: 2.54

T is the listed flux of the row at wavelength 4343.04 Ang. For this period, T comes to 2.106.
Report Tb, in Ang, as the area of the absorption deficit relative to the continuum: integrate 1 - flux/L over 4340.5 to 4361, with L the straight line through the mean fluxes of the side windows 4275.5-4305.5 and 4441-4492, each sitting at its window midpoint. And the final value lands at -2.15 Ang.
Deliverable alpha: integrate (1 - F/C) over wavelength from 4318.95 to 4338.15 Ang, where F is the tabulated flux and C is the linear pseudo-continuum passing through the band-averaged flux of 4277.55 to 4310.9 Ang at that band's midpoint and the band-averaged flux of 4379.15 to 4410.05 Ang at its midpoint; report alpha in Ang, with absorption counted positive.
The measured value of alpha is -3.0 Ang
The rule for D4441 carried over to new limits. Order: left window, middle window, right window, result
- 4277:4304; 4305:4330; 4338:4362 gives 0.5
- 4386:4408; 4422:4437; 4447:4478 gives -0.8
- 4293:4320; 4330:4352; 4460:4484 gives -3.2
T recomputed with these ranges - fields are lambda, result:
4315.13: 2.238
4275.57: 1.94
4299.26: 1.447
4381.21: 2.247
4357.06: 2.391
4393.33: 2.059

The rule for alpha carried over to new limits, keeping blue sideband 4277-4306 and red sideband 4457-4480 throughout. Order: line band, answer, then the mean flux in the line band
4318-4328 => -1.70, 2.19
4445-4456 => -0.05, 2.39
